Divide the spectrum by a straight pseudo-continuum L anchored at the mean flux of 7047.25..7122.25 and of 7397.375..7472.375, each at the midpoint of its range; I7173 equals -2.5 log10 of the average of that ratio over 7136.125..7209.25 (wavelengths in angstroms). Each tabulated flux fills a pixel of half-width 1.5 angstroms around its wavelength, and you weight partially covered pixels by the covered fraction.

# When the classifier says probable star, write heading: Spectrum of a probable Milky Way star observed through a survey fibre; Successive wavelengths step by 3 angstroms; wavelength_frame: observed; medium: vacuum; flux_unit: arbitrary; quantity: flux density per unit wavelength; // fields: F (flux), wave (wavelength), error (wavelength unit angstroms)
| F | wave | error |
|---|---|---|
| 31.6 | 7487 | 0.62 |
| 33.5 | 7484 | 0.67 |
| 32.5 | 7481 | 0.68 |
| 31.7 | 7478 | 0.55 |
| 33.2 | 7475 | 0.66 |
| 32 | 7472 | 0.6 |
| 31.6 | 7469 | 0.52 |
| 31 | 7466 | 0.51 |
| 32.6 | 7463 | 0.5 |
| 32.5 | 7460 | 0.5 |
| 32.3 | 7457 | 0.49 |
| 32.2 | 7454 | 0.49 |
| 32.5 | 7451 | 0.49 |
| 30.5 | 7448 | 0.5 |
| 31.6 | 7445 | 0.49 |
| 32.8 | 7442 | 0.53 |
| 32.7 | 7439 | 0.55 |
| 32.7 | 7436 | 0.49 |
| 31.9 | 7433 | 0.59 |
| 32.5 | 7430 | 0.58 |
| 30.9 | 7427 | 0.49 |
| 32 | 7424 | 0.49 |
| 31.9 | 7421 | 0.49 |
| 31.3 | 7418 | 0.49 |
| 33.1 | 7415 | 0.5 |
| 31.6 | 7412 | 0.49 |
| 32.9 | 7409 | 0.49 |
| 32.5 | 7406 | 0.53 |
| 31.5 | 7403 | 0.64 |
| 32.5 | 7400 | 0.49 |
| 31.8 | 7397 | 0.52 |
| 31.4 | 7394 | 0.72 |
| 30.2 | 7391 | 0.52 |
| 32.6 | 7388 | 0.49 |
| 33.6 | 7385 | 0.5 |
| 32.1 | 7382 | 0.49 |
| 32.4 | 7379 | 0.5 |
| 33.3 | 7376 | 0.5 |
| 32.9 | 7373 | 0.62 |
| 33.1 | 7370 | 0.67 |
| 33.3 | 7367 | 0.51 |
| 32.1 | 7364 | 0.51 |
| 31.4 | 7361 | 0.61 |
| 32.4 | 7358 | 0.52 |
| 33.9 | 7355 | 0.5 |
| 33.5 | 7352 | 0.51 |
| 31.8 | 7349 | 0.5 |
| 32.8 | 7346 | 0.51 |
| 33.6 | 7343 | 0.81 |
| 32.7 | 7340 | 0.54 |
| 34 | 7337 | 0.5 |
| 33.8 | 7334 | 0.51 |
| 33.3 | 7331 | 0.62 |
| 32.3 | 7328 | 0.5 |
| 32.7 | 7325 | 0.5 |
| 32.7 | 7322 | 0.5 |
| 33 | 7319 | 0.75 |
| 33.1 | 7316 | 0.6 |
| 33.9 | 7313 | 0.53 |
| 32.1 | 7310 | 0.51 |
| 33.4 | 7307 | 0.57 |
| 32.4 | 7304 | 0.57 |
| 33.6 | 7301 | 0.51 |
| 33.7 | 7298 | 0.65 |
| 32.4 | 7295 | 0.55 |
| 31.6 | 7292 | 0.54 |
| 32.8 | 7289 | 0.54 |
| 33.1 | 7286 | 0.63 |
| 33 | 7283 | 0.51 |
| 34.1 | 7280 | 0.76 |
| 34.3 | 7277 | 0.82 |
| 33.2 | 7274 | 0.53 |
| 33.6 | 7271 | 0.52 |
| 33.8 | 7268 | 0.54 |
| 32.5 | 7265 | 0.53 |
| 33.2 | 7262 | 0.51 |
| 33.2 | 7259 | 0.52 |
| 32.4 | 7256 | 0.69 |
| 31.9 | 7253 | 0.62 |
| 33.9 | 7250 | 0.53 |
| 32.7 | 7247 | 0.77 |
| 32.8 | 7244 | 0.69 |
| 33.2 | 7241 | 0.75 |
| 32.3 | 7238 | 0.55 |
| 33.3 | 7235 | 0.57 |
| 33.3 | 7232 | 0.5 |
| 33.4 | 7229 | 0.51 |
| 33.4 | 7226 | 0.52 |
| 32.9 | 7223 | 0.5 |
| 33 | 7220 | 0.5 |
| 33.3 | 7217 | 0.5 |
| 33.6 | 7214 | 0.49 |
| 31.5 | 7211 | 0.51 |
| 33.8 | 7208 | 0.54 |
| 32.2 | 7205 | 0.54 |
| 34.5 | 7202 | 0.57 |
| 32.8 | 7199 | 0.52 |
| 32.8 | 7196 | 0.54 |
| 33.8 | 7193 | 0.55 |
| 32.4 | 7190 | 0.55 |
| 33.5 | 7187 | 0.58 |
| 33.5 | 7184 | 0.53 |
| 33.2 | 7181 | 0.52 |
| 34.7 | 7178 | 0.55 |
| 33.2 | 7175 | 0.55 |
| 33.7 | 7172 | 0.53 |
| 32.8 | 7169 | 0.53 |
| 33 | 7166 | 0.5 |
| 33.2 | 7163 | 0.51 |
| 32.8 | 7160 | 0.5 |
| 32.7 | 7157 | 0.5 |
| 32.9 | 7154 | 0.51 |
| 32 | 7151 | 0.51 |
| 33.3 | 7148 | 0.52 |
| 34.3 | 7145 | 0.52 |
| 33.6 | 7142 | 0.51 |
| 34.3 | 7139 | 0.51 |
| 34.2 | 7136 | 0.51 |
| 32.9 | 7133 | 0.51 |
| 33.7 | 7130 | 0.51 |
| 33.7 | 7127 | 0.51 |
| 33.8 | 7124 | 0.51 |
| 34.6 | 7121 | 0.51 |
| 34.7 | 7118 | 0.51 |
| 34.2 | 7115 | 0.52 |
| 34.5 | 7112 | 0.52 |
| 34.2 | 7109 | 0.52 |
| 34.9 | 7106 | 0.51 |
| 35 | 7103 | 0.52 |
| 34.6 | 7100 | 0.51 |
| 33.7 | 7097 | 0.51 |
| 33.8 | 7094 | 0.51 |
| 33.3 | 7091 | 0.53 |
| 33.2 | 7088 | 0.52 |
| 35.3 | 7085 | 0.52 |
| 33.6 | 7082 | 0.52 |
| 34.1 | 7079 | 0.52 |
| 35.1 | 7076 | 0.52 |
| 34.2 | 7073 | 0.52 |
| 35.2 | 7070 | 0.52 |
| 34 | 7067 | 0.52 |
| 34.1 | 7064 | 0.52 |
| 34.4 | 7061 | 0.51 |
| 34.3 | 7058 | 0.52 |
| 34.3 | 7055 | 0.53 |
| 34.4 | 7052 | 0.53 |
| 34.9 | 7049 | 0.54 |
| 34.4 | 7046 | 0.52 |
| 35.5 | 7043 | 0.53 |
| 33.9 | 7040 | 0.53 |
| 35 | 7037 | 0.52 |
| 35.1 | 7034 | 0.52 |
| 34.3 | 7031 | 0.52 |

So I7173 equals 0.015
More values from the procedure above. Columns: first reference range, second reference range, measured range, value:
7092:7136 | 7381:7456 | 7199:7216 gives 0.01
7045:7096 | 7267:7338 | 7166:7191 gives 0.01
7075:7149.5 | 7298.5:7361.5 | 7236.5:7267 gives 0.02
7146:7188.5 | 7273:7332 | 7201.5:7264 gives 0.00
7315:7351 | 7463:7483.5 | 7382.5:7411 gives 0.02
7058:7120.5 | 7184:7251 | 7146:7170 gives 0.03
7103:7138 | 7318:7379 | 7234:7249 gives 0.02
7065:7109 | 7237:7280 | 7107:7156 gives 0.01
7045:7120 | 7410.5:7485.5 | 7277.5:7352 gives 0.00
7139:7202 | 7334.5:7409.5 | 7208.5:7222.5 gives 0.01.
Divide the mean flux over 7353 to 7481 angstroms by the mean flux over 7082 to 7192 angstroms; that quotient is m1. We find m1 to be 0.96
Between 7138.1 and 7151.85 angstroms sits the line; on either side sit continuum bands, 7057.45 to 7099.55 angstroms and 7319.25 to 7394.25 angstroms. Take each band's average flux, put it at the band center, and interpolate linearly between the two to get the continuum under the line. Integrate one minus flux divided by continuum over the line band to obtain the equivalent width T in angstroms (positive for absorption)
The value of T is 0.12 angstroms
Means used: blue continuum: 34.2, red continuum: 32.7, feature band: 33.5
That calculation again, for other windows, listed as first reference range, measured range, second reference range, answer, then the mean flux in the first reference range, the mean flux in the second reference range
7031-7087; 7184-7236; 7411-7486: 0.68 angstroms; 34.5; 32.1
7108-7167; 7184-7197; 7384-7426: 0.05 angstroms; 33.6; 32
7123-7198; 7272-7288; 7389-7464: -0.37 angstroms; 33.4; 32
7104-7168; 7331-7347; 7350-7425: -0.37 angstroms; 33.7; 32.4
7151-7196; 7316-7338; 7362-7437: -0.37 angstroms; 33.2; 32.2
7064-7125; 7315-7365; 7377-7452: -0.47 angstroms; 34.3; 32.1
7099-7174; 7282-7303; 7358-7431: -0.04 angstroms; 33.7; 32.2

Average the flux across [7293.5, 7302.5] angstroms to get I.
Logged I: 33.2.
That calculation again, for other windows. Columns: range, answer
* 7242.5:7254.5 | 32.8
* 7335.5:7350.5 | 33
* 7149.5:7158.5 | 32.5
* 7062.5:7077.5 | 34.5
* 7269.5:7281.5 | 33.8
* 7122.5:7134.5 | 33.5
